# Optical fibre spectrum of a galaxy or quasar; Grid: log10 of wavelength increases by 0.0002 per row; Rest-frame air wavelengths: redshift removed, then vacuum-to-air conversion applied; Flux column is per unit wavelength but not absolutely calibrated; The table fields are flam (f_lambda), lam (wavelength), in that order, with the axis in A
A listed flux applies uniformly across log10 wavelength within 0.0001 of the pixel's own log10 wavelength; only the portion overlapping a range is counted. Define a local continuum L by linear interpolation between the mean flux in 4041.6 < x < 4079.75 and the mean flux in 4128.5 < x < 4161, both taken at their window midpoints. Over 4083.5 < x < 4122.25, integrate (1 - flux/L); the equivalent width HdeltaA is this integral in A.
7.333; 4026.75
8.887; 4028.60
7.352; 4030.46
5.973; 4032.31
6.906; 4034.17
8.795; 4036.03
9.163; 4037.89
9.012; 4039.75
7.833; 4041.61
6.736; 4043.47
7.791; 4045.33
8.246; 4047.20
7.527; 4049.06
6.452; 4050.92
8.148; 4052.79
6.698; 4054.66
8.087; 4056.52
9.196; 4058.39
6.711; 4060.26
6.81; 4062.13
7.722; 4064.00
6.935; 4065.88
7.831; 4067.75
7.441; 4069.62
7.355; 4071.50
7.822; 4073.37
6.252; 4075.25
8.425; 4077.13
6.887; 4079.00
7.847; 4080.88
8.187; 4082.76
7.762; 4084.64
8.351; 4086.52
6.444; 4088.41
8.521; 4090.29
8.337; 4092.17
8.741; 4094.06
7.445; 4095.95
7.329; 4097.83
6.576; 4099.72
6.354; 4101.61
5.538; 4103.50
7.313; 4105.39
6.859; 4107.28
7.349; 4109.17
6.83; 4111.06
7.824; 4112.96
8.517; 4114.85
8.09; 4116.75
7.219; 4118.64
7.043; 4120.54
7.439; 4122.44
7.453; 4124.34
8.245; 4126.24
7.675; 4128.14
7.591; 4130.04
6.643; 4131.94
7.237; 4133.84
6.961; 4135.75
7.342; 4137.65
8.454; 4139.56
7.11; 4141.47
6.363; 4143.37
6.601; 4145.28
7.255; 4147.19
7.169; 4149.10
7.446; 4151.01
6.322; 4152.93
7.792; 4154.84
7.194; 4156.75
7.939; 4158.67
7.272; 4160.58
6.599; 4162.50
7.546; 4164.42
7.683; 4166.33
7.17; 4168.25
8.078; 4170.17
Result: -0.4 A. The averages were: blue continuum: 7.47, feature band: 7.43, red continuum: 7.23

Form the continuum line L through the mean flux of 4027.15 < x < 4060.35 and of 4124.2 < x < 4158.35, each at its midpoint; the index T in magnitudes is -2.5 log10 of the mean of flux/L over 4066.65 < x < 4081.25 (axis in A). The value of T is 0.02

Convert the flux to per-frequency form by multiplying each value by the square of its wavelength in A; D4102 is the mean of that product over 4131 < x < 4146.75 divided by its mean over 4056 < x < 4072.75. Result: 1.0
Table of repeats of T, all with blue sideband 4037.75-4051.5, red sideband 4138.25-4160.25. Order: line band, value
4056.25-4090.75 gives 0.01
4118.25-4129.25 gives -0.02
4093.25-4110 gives 0.07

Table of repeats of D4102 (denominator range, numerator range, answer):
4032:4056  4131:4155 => 0.97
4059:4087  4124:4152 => 1.00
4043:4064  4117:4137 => 1.02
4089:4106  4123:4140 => 1.04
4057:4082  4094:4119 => 0.98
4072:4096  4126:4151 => 0.96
